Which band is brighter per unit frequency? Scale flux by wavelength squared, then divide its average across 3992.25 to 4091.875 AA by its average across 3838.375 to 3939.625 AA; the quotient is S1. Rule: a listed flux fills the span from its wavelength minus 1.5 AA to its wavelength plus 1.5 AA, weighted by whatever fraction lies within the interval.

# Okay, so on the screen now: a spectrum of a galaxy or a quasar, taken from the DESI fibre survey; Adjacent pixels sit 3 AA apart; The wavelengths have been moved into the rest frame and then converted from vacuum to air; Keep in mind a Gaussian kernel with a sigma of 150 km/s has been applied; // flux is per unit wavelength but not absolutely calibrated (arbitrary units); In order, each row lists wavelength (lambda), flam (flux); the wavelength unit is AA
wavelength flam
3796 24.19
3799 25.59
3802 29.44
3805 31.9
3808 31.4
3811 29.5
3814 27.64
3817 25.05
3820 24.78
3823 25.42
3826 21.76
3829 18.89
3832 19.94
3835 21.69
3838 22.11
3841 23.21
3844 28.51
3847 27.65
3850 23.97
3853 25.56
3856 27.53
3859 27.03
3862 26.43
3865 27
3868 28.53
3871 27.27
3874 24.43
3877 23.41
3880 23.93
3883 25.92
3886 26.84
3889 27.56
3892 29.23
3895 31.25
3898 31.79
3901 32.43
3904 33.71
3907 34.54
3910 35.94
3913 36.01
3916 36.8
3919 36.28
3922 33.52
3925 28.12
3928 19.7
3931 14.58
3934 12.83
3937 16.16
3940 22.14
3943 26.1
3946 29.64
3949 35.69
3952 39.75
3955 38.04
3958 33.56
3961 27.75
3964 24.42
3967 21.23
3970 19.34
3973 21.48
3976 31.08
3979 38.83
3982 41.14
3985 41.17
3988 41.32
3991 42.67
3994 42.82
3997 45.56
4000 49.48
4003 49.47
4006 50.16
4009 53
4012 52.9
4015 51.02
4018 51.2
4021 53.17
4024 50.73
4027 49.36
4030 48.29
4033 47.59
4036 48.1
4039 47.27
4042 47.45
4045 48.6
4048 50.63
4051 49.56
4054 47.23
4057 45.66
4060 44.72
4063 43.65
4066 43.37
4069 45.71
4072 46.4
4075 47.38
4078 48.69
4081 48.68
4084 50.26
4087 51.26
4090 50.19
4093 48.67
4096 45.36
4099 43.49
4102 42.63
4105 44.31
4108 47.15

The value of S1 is 1.91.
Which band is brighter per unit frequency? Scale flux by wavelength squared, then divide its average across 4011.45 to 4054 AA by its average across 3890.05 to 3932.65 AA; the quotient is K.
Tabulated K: 1.71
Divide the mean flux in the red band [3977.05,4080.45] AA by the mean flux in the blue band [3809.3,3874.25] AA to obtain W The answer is 1.87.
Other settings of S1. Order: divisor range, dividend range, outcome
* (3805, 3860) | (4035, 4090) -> 2.12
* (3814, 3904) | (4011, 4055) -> 2.08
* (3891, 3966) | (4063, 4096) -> 1.74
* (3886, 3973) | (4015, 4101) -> 1.78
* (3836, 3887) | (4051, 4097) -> 2.04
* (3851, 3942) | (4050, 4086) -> 1.85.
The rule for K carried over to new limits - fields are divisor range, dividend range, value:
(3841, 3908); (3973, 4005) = 1.58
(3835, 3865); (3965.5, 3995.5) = 1.42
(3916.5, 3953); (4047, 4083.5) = 1.90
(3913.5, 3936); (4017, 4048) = 1.98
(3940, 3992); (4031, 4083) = 1.53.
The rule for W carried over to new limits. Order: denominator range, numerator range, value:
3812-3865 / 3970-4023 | 1.78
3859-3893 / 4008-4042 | 1.90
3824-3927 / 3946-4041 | 1.49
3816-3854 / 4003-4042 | 2.11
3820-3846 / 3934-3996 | 1.37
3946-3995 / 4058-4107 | 1.39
